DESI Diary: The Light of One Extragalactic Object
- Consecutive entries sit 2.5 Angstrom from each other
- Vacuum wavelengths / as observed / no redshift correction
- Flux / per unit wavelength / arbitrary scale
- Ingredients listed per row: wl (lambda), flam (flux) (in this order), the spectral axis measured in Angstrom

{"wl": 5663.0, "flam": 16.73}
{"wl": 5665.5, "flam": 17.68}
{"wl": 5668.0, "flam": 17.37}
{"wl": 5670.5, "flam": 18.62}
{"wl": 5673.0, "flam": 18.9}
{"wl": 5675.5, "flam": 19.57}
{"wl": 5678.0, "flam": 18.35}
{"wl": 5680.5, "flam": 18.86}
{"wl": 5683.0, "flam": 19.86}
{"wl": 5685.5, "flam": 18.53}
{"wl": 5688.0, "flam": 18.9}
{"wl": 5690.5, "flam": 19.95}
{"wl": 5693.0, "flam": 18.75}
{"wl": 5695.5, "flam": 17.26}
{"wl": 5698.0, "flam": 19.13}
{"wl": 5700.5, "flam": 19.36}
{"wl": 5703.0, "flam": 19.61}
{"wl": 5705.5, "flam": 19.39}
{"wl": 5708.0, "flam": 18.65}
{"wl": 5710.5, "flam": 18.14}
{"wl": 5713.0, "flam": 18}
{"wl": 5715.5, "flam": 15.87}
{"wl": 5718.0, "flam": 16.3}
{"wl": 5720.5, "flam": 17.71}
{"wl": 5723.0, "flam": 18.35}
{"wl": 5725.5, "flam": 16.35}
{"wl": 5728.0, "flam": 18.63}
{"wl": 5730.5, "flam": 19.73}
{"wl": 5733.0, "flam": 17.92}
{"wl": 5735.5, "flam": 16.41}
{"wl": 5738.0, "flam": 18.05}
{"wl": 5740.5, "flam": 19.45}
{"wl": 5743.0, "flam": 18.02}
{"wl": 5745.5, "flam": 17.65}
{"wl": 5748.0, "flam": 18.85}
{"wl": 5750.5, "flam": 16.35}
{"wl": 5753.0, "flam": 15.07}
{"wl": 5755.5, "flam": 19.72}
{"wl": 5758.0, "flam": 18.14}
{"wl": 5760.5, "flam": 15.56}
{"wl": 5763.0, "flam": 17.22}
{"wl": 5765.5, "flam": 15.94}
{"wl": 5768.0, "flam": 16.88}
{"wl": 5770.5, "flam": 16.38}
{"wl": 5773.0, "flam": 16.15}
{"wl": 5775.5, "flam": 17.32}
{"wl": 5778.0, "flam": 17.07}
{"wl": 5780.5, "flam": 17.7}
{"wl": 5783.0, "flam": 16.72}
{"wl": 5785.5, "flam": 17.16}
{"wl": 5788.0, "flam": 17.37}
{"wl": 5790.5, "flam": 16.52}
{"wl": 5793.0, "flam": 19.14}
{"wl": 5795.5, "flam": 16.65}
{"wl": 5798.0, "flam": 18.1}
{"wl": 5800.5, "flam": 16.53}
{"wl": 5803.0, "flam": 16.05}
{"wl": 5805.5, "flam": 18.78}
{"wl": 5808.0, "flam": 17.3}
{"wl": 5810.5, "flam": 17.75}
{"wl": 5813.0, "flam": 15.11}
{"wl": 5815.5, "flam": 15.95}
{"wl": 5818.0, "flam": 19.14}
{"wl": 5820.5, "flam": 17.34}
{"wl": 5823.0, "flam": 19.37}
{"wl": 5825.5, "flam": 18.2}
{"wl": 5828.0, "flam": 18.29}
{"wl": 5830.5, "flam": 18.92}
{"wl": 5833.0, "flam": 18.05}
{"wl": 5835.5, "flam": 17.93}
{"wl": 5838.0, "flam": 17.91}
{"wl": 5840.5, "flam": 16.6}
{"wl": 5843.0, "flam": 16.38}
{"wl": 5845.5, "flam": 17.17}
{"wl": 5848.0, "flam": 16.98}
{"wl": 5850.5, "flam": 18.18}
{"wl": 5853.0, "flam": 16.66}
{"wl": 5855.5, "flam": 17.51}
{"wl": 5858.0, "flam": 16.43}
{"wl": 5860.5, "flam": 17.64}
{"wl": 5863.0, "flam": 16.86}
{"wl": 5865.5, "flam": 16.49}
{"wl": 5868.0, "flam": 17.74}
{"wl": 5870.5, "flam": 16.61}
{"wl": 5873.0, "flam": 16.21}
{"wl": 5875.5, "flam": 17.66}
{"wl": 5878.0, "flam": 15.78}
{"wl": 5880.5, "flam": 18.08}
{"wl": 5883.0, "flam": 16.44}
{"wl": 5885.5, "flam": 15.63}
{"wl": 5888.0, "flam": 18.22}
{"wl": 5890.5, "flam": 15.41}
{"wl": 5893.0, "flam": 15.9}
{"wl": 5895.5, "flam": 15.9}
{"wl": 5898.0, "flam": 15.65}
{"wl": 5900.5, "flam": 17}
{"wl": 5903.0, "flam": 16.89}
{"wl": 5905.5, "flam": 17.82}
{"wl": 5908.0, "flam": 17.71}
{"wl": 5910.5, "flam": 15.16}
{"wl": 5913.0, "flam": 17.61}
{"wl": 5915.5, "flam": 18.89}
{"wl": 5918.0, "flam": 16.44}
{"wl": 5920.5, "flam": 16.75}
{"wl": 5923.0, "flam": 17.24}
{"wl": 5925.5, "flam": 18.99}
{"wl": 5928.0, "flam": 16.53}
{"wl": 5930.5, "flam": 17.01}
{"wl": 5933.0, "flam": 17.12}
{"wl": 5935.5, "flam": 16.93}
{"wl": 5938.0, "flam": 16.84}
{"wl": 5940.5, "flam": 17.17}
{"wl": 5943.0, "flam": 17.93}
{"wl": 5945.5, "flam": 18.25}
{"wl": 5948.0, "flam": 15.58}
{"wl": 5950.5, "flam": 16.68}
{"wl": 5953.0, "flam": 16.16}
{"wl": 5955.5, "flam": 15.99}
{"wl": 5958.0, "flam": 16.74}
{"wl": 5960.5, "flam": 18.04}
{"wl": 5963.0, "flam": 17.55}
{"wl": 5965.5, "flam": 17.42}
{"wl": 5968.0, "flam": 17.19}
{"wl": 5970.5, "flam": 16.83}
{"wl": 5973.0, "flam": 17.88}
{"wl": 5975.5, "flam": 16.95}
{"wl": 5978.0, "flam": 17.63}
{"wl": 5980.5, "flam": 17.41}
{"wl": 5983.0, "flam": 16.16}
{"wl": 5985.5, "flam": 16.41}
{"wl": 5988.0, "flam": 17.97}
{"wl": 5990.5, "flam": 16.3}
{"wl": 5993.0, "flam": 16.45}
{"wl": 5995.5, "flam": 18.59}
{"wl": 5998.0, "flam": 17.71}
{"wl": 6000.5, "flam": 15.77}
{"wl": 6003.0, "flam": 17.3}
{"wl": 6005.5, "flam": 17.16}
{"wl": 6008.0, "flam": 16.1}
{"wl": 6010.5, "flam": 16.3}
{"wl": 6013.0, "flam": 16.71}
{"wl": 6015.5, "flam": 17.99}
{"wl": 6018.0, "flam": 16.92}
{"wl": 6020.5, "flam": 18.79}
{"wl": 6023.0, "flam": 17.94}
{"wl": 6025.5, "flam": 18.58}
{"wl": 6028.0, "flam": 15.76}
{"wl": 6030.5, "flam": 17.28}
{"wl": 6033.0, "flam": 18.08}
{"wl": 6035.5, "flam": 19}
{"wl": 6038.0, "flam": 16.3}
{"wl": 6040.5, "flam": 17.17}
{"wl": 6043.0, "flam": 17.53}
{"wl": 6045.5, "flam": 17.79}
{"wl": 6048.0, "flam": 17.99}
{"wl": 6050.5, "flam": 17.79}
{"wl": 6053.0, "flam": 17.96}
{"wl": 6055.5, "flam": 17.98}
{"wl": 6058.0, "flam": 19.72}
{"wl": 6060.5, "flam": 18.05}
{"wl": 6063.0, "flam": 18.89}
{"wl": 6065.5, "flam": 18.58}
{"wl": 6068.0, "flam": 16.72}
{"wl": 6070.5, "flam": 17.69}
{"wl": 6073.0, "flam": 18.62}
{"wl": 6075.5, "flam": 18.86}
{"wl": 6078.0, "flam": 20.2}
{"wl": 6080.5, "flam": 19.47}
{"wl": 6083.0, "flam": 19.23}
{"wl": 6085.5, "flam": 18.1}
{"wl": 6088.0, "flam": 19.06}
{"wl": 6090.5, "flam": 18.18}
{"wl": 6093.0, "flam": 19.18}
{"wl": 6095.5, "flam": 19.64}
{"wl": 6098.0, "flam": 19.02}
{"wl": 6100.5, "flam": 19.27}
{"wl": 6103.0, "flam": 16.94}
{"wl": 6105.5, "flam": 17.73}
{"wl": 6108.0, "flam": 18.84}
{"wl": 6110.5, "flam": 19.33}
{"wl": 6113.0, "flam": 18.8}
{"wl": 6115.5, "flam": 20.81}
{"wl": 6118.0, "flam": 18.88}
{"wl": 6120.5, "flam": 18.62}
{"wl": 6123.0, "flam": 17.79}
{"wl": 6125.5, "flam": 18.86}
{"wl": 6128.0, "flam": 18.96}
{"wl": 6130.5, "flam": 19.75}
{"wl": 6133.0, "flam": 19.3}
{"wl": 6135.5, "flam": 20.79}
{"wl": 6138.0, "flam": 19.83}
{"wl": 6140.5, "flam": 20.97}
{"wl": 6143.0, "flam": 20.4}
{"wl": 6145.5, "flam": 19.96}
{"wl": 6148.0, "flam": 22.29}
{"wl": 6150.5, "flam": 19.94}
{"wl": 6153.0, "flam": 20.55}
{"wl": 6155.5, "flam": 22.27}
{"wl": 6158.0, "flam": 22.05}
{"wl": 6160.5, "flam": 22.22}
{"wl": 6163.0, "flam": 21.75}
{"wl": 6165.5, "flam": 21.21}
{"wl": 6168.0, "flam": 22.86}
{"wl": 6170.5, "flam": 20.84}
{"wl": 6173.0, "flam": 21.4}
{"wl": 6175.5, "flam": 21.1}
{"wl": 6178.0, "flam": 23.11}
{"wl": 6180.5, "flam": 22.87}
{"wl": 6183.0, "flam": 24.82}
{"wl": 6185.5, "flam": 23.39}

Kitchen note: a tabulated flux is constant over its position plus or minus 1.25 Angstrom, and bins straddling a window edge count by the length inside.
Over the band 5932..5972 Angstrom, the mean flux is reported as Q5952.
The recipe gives 17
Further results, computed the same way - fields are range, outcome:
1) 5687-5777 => 17.8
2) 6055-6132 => 18.8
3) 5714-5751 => 17.7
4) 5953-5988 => 17.1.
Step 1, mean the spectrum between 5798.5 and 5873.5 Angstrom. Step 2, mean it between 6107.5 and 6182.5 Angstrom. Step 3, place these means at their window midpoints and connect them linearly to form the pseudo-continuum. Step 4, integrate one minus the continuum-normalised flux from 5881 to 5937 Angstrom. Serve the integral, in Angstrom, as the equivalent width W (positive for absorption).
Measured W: 3.8 Angstrom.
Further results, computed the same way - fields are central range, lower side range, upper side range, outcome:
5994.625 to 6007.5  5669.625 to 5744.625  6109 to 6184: 1.78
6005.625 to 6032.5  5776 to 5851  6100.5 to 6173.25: 2.65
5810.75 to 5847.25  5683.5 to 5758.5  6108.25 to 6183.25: 2.34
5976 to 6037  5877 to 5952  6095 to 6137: 2.12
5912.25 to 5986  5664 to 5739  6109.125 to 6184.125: 9.45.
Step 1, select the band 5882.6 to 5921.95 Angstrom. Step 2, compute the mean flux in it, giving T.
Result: 16.7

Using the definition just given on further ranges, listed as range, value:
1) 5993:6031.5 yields 17.2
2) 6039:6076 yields 18.1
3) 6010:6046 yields 17.5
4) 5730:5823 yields 17.3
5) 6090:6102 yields 19.1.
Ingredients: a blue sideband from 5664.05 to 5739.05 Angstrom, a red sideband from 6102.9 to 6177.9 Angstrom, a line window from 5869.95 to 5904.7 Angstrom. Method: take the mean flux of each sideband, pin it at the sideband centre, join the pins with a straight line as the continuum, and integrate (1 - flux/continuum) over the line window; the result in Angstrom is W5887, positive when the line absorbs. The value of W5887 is 4.7 Angstrom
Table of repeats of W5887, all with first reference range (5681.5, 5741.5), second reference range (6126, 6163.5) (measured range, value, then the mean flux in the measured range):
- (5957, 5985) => 3.6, 17.2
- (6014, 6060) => 5.2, 17.8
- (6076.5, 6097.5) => 1.3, 19.1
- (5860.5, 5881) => 2.4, 16.9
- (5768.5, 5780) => 1.2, 16.8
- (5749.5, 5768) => 1.7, 16.9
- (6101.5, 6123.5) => 2.0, 18.7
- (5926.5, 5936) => 1.3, 17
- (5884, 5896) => 1.9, 16.2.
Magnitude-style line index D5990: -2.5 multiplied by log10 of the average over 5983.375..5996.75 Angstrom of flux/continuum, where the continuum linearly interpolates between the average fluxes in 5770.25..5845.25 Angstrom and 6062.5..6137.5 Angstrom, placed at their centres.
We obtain 0.08 mag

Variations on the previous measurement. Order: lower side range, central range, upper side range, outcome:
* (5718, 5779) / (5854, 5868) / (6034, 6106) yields 0.04 mag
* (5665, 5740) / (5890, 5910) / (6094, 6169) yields 0.16 mag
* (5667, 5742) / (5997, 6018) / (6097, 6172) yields 0.16 mag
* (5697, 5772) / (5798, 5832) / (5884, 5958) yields -0.02 mag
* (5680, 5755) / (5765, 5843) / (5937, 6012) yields 0.03 mag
